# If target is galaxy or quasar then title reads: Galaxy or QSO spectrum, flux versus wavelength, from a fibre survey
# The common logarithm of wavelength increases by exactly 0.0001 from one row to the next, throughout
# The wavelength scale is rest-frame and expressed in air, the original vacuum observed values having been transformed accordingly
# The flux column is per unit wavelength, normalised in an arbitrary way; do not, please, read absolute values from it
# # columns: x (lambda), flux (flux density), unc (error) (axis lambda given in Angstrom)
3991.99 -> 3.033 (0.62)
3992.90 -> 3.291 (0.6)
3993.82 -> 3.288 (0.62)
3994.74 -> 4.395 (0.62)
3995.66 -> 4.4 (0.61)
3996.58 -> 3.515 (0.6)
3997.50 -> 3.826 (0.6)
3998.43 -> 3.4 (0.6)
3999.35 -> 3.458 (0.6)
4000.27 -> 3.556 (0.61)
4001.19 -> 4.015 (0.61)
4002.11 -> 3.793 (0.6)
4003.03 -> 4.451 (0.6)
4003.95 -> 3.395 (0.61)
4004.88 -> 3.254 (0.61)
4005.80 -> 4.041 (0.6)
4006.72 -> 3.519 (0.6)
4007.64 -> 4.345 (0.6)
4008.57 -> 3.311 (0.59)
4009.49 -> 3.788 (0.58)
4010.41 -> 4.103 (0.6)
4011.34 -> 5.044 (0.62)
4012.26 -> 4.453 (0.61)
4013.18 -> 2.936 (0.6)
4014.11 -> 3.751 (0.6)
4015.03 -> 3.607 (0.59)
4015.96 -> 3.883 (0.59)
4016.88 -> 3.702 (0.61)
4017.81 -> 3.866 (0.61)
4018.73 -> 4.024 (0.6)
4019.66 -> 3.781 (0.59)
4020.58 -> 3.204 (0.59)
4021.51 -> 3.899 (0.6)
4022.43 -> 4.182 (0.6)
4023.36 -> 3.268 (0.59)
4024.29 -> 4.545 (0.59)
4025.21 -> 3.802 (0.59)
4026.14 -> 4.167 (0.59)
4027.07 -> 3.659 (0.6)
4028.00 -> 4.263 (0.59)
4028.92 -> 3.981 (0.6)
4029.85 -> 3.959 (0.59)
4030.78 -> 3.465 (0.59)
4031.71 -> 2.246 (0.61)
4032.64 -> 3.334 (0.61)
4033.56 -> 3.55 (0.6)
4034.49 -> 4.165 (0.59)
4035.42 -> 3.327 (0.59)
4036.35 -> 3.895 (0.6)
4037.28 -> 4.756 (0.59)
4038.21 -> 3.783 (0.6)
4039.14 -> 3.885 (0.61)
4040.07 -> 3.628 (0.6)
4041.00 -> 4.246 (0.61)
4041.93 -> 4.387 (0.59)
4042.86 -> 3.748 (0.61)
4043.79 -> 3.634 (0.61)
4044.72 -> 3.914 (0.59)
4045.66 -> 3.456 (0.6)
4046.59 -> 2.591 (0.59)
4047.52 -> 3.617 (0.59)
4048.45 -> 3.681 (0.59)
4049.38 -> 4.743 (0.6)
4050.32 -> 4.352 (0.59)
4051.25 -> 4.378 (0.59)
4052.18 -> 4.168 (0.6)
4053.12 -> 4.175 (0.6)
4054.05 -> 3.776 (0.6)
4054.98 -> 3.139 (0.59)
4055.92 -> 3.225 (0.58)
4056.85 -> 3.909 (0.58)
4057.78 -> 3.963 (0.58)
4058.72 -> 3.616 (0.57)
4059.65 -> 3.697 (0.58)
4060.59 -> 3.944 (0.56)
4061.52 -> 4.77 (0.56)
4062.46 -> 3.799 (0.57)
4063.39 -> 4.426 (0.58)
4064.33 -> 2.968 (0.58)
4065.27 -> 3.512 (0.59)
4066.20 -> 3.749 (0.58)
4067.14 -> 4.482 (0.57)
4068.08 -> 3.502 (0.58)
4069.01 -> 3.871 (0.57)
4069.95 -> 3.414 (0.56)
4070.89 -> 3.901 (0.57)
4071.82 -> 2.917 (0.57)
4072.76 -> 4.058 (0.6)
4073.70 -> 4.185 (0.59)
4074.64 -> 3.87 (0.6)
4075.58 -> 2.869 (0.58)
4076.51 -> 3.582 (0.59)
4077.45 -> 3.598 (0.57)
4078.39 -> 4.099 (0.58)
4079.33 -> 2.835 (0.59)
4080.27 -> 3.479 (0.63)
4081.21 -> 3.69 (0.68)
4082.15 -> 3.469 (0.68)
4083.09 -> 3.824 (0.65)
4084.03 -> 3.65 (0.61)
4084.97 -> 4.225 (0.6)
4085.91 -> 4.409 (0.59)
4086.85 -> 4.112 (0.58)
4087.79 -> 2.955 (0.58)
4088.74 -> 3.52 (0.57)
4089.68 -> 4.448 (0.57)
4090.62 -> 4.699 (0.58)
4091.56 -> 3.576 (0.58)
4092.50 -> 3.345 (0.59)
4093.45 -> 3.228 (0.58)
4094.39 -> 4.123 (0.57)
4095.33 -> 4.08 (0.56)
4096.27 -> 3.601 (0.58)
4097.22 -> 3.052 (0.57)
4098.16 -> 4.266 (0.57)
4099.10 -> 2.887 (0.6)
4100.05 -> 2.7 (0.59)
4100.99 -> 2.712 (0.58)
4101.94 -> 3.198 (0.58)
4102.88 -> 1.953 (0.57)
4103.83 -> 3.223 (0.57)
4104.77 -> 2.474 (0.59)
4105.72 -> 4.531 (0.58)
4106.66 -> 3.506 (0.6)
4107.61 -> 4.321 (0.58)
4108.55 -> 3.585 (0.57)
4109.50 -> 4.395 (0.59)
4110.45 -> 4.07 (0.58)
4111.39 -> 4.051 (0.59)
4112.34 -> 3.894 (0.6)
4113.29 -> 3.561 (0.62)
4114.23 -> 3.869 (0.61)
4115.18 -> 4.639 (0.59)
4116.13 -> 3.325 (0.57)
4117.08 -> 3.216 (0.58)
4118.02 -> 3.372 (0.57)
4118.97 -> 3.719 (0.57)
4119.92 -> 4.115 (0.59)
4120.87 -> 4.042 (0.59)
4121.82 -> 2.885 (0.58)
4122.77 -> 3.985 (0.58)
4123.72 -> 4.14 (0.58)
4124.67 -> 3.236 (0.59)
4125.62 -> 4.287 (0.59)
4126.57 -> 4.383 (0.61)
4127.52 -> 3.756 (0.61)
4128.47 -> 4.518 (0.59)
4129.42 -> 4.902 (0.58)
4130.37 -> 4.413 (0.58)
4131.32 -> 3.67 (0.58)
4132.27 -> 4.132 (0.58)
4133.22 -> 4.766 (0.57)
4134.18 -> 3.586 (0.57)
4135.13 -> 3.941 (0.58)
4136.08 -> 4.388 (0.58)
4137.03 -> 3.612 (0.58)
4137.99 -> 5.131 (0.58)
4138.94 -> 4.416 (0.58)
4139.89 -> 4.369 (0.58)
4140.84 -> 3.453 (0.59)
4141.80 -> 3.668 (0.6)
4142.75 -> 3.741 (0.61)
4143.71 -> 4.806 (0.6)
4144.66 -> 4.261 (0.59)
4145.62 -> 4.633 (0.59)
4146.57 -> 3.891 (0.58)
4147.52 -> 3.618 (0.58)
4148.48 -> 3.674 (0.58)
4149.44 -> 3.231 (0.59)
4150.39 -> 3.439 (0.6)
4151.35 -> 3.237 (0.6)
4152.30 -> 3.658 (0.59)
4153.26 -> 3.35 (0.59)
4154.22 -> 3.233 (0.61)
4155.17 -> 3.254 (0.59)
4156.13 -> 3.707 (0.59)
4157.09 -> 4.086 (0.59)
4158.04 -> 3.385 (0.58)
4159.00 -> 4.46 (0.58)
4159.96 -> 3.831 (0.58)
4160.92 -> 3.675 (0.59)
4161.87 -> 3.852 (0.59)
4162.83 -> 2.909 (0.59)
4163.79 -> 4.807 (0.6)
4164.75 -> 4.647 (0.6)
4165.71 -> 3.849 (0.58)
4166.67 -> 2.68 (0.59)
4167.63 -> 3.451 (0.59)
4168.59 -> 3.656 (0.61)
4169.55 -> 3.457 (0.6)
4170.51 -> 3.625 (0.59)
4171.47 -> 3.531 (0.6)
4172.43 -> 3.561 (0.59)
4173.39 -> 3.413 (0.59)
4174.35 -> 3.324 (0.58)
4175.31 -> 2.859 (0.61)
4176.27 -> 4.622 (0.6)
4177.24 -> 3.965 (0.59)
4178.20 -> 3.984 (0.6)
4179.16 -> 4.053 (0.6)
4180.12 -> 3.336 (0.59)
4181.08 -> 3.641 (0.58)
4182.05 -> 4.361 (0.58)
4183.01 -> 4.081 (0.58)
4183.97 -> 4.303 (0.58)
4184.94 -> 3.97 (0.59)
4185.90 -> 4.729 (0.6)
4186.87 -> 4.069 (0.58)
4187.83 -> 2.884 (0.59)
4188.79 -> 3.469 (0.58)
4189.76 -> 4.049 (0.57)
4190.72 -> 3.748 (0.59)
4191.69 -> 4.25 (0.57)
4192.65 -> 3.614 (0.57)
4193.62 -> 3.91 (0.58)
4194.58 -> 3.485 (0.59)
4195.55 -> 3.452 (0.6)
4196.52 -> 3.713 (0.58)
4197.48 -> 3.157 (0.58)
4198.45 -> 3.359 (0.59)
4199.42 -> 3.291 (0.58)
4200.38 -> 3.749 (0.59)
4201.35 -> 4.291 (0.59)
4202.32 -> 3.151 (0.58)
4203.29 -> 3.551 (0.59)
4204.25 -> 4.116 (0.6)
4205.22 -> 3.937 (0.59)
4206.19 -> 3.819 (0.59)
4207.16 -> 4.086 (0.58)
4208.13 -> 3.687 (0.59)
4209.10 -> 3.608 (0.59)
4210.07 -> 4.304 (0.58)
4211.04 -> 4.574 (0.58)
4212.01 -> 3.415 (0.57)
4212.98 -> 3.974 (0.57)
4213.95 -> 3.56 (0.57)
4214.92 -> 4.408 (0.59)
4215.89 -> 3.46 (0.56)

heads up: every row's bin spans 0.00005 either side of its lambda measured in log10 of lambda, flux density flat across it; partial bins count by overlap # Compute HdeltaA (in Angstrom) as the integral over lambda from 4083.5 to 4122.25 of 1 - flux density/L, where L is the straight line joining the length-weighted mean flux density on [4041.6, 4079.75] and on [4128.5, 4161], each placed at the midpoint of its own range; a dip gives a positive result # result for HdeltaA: 2.1 Angstrom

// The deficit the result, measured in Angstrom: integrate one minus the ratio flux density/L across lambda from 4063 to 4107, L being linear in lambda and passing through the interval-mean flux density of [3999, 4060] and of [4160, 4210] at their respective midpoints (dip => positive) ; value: 2.3 Angstrom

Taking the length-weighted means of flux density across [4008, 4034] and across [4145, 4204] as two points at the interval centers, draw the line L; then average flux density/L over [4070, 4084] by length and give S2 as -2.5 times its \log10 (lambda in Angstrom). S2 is 0.05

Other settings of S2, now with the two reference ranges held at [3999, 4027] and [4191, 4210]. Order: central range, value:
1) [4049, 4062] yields -0.05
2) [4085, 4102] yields 0.04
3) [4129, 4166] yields -0.05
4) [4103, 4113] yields 0.01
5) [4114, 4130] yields -0.04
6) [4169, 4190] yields -0.02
